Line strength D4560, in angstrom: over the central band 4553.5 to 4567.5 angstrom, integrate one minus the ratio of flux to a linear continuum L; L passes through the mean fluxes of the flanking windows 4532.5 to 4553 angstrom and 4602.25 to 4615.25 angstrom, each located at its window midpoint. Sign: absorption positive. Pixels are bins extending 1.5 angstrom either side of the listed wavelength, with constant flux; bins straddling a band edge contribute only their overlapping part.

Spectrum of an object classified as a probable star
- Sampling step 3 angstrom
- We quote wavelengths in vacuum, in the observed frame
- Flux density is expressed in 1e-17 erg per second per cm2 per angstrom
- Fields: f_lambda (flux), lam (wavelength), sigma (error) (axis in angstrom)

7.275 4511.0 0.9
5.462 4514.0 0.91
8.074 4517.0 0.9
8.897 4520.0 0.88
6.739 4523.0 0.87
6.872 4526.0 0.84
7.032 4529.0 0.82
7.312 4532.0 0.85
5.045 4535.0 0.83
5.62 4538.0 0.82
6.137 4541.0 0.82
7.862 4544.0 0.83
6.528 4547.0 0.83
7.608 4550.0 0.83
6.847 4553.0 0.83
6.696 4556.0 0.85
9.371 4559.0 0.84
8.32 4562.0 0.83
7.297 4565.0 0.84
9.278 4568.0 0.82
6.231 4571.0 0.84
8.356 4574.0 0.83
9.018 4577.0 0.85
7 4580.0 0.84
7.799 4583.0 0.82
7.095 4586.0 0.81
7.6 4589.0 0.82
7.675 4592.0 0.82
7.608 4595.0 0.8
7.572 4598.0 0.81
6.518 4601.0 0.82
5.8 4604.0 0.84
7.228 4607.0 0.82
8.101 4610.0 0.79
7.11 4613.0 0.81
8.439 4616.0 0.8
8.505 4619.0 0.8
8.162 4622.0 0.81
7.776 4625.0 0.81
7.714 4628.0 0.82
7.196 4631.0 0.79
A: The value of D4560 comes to -2.6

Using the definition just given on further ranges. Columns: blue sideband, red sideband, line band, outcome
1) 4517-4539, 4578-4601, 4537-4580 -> -2.0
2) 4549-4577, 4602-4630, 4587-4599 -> 0.2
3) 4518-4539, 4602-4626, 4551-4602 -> -2.8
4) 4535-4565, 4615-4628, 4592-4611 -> 1.7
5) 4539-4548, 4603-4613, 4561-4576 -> -2.2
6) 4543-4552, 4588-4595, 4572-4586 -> -0.6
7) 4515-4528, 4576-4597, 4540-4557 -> 1.4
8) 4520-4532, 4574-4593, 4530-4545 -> 1.9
